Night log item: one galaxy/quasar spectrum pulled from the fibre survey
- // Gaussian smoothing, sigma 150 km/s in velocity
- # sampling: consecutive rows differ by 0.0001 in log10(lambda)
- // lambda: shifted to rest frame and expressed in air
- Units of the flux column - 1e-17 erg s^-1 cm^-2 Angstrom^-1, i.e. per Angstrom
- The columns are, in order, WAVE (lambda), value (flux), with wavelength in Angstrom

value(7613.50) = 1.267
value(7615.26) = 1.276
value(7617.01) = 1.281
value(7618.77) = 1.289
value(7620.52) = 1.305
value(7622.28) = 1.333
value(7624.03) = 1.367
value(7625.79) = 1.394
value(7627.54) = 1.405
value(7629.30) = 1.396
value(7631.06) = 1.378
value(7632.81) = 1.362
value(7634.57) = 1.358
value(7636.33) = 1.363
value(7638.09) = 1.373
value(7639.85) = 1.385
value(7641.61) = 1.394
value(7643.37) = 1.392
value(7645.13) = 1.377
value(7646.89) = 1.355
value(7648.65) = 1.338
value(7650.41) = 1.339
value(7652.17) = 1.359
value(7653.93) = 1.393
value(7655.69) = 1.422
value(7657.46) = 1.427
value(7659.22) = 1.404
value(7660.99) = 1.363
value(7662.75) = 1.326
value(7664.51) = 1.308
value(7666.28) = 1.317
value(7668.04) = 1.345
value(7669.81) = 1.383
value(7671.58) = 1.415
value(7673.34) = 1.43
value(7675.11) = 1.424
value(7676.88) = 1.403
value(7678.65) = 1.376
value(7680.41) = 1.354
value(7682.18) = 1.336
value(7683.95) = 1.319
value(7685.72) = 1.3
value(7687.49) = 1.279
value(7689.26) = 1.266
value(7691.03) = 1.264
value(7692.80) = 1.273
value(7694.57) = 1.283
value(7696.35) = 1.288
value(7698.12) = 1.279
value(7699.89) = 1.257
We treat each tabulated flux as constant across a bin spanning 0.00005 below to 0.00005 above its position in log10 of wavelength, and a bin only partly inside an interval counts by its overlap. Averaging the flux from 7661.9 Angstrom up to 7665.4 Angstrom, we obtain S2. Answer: 1.32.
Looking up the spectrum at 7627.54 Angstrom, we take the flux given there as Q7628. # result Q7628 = 1.405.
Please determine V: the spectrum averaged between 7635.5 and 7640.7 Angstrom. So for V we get 1.37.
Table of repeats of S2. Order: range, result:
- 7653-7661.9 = 1.4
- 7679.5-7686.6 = 1.33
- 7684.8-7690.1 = 1.28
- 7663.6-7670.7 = 1.34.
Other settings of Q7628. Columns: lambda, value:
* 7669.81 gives 1.383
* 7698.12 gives 1.279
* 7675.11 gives 1.424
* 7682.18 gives 1.336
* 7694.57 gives 1.283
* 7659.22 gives 1.404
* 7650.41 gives 1.339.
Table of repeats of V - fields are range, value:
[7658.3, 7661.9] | 1.38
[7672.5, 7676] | 1.42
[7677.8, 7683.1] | 1.36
